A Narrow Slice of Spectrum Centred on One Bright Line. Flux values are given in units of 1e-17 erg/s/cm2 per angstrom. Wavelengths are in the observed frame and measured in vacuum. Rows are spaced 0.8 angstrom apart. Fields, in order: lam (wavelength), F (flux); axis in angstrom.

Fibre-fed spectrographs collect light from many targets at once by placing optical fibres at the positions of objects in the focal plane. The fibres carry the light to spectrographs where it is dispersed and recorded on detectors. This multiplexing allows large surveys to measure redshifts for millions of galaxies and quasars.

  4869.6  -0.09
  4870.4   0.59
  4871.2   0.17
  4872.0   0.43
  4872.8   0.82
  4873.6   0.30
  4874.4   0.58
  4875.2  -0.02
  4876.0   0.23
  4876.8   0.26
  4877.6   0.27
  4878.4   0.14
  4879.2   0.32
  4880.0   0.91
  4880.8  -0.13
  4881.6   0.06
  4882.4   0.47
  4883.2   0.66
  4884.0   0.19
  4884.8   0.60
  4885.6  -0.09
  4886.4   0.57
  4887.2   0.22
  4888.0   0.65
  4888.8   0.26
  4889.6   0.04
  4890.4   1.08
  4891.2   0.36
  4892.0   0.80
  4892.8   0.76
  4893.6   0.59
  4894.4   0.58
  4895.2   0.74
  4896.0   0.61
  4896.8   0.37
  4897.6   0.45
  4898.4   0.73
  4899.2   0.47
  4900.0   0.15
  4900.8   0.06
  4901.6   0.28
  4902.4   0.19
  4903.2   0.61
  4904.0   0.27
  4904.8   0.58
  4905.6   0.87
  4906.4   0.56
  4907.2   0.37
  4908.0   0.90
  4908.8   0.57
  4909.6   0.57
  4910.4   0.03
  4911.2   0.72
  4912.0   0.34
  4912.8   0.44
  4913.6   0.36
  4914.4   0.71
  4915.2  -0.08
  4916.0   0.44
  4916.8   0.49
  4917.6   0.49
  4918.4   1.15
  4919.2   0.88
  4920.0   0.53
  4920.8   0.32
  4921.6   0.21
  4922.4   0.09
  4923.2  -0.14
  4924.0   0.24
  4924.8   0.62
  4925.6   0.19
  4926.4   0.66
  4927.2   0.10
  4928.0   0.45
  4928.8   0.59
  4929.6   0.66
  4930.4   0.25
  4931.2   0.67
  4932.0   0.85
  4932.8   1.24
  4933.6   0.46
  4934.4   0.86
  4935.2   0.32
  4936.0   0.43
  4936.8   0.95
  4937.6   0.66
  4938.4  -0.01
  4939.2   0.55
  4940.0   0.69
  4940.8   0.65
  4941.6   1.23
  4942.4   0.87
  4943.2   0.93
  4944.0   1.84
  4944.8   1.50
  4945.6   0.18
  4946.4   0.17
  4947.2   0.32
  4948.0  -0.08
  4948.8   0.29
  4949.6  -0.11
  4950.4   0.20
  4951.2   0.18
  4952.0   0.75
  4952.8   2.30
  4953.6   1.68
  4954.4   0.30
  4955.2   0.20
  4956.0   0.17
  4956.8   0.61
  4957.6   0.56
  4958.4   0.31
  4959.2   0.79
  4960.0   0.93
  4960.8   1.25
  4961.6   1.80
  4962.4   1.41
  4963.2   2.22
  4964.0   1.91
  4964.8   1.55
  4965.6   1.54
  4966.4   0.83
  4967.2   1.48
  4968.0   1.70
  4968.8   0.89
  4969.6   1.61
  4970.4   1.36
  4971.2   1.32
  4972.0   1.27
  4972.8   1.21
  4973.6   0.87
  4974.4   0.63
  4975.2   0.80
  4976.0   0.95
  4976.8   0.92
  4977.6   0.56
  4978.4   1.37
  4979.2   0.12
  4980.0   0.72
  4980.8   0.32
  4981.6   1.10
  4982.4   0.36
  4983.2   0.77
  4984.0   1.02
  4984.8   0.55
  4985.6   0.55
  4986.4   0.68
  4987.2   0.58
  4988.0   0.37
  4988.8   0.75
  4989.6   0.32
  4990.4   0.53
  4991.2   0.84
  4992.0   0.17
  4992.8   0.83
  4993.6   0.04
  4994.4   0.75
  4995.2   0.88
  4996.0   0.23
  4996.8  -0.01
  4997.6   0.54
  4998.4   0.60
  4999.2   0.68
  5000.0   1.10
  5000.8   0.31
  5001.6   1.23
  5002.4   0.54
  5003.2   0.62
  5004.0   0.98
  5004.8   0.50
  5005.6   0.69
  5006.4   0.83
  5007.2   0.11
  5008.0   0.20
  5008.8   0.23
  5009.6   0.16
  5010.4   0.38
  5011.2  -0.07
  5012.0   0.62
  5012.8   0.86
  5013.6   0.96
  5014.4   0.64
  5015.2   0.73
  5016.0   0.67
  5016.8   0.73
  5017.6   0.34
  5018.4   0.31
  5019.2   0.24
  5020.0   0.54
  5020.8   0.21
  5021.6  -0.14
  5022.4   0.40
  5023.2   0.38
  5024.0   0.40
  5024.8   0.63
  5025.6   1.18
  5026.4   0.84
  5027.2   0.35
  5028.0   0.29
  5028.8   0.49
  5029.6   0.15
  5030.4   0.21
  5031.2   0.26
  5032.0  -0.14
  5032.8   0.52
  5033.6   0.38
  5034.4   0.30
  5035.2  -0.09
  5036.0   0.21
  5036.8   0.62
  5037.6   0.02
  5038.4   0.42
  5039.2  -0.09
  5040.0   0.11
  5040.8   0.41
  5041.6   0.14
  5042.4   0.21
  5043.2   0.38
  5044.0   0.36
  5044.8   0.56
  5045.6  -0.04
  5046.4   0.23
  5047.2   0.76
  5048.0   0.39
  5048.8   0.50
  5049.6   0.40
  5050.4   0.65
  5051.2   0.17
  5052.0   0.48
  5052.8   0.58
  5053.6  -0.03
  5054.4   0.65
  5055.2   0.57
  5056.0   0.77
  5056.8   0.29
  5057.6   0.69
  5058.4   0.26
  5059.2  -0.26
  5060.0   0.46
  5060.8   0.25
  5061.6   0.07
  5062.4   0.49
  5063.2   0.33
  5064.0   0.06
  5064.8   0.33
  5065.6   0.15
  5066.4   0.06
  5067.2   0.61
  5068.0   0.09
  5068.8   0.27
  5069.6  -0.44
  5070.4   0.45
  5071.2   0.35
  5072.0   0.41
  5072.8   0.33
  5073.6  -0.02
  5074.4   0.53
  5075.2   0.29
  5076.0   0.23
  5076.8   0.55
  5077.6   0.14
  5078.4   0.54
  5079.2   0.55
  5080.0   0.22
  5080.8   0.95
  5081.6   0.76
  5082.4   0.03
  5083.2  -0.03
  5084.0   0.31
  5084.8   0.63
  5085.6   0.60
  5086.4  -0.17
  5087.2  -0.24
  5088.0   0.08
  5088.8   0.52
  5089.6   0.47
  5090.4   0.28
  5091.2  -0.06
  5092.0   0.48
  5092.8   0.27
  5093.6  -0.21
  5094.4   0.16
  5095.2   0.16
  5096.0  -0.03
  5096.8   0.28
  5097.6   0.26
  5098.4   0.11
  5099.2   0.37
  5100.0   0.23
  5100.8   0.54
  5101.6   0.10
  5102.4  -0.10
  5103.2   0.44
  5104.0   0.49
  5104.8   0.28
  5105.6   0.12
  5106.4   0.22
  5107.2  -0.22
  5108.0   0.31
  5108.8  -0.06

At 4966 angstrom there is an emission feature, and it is C IV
